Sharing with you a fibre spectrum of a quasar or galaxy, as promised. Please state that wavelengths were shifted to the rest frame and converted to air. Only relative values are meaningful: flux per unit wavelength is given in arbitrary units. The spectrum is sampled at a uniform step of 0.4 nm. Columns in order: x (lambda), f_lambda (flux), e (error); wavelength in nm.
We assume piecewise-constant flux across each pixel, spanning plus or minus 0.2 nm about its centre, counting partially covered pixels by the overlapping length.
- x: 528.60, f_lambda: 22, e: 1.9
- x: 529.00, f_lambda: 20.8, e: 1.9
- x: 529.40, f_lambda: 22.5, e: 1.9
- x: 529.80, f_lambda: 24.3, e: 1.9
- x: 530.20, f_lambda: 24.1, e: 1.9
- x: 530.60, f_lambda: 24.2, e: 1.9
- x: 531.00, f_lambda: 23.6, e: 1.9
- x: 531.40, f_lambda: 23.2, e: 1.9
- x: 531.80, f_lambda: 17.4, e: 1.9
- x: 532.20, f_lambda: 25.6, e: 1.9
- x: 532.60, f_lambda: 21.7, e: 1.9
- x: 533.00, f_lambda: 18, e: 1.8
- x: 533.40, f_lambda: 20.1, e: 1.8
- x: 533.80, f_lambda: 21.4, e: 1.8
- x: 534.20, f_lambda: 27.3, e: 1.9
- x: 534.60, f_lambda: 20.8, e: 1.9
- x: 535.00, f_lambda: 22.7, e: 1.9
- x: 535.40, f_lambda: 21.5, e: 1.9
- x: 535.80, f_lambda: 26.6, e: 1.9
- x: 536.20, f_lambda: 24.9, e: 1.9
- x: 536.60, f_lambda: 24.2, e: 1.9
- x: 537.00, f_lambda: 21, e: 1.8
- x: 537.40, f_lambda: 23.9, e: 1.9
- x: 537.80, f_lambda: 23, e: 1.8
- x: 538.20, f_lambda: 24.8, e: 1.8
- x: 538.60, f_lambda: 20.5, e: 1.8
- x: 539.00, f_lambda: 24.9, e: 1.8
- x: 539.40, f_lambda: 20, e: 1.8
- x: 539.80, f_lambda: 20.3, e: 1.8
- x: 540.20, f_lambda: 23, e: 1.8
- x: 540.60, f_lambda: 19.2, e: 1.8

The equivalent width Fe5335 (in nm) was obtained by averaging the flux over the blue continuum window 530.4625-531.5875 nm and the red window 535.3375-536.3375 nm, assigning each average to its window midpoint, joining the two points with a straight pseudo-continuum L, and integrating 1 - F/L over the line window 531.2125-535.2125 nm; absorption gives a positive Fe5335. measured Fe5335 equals 0.38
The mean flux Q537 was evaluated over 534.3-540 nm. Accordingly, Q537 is 22.9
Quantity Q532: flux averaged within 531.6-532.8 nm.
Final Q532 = 21.6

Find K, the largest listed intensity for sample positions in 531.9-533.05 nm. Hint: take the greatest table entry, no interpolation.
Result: 25.6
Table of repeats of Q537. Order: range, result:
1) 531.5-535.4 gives 21.7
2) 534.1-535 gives 23.4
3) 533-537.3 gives 22.8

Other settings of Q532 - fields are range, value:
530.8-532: 21.4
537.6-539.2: 23.3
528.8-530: 22.5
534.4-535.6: 21.7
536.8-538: 22.6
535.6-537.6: 24.1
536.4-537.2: 22.6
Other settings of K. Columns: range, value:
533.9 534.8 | 27.3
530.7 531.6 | 23.6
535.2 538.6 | 26.6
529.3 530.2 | 24.3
